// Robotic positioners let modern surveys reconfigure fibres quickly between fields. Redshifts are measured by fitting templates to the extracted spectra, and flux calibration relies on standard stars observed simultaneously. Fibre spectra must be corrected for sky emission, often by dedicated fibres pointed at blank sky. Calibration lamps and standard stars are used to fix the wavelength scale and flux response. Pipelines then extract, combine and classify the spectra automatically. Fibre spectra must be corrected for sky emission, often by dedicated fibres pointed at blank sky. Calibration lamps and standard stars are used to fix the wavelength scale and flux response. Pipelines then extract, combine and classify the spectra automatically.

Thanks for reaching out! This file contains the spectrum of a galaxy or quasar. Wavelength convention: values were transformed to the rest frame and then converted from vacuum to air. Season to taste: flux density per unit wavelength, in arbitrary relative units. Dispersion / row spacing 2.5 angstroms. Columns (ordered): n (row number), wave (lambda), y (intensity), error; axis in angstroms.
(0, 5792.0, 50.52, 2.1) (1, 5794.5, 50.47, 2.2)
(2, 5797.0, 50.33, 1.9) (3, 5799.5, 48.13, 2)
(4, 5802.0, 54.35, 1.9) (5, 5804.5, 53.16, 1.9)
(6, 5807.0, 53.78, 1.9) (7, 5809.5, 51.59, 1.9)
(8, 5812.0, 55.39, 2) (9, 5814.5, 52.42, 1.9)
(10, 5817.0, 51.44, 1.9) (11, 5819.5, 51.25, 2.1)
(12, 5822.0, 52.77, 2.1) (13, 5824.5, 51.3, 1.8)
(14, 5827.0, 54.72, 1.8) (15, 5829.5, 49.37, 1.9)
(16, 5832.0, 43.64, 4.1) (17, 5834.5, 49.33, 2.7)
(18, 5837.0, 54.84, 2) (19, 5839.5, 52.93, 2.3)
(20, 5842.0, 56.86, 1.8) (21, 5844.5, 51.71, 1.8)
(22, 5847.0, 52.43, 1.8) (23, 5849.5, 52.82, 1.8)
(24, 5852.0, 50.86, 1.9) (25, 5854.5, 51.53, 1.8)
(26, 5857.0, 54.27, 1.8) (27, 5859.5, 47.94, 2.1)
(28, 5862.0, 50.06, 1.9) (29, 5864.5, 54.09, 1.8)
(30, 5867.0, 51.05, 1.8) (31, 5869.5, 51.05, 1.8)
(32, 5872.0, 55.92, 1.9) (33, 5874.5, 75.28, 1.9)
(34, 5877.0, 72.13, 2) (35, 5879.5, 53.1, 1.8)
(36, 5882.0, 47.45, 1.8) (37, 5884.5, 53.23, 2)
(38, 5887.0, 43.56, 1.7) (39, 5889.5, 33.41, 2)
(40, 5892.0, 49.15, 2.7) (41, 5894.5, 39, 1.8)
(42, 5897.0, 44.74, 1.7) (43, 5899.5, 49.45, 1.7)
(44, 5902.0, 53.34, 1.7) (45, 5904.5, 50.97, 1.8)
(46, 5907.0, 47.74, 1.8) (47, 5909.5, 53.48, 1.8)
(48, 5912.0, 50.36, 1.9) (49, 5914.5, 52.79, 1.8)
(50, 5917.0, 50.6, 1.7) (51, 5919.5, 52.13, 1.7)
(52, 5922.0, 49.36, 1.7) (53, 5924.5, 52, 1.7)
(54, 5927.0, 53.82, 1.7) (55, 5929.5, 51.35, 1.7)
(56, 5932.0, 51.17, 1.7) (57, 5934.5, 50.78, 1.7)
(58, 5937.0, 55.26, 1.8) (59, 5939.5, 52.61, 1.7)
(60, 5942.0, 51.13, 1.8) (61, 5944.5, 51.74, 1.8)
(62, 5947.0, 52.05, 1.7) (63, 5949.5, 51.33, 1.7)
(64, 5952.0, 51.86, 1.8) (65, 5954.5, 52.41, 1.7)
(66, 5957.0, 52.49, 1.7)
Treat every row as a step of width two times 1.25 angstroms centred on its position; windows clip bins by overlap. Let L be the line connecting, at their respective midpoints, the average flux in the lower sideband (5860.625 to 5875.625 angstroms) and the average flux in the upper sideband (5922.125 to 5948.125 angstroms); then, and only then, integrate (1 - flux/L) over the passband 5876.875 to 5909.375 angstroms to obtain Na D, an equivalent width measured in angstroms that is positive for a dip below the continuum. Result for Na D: 3.7 angstroms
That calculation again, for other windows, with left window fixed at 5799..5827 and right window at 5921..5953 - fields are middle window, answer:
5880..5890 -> 1.2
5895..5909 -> 0.8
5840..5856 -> -0.1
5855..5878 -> -1.9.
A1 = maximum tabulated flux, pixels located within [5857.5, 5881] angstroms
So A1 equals 75.28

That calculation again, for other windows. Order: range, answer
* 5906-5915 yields 53.48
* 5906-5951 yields 55.26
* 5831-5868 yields 56.86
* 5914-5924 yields 52.79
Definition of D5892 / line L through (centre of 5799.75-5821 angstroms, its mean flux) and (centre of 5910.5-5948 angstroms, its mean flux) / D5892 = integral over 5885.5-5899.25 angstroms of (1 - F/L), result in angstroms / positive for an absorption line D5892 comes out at 2.5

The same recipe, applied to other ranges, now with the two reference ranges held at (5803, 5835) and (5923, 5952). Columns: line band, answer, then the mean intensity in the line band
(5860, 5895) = -0.26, 52.2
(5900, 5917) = 0.22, 51.3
